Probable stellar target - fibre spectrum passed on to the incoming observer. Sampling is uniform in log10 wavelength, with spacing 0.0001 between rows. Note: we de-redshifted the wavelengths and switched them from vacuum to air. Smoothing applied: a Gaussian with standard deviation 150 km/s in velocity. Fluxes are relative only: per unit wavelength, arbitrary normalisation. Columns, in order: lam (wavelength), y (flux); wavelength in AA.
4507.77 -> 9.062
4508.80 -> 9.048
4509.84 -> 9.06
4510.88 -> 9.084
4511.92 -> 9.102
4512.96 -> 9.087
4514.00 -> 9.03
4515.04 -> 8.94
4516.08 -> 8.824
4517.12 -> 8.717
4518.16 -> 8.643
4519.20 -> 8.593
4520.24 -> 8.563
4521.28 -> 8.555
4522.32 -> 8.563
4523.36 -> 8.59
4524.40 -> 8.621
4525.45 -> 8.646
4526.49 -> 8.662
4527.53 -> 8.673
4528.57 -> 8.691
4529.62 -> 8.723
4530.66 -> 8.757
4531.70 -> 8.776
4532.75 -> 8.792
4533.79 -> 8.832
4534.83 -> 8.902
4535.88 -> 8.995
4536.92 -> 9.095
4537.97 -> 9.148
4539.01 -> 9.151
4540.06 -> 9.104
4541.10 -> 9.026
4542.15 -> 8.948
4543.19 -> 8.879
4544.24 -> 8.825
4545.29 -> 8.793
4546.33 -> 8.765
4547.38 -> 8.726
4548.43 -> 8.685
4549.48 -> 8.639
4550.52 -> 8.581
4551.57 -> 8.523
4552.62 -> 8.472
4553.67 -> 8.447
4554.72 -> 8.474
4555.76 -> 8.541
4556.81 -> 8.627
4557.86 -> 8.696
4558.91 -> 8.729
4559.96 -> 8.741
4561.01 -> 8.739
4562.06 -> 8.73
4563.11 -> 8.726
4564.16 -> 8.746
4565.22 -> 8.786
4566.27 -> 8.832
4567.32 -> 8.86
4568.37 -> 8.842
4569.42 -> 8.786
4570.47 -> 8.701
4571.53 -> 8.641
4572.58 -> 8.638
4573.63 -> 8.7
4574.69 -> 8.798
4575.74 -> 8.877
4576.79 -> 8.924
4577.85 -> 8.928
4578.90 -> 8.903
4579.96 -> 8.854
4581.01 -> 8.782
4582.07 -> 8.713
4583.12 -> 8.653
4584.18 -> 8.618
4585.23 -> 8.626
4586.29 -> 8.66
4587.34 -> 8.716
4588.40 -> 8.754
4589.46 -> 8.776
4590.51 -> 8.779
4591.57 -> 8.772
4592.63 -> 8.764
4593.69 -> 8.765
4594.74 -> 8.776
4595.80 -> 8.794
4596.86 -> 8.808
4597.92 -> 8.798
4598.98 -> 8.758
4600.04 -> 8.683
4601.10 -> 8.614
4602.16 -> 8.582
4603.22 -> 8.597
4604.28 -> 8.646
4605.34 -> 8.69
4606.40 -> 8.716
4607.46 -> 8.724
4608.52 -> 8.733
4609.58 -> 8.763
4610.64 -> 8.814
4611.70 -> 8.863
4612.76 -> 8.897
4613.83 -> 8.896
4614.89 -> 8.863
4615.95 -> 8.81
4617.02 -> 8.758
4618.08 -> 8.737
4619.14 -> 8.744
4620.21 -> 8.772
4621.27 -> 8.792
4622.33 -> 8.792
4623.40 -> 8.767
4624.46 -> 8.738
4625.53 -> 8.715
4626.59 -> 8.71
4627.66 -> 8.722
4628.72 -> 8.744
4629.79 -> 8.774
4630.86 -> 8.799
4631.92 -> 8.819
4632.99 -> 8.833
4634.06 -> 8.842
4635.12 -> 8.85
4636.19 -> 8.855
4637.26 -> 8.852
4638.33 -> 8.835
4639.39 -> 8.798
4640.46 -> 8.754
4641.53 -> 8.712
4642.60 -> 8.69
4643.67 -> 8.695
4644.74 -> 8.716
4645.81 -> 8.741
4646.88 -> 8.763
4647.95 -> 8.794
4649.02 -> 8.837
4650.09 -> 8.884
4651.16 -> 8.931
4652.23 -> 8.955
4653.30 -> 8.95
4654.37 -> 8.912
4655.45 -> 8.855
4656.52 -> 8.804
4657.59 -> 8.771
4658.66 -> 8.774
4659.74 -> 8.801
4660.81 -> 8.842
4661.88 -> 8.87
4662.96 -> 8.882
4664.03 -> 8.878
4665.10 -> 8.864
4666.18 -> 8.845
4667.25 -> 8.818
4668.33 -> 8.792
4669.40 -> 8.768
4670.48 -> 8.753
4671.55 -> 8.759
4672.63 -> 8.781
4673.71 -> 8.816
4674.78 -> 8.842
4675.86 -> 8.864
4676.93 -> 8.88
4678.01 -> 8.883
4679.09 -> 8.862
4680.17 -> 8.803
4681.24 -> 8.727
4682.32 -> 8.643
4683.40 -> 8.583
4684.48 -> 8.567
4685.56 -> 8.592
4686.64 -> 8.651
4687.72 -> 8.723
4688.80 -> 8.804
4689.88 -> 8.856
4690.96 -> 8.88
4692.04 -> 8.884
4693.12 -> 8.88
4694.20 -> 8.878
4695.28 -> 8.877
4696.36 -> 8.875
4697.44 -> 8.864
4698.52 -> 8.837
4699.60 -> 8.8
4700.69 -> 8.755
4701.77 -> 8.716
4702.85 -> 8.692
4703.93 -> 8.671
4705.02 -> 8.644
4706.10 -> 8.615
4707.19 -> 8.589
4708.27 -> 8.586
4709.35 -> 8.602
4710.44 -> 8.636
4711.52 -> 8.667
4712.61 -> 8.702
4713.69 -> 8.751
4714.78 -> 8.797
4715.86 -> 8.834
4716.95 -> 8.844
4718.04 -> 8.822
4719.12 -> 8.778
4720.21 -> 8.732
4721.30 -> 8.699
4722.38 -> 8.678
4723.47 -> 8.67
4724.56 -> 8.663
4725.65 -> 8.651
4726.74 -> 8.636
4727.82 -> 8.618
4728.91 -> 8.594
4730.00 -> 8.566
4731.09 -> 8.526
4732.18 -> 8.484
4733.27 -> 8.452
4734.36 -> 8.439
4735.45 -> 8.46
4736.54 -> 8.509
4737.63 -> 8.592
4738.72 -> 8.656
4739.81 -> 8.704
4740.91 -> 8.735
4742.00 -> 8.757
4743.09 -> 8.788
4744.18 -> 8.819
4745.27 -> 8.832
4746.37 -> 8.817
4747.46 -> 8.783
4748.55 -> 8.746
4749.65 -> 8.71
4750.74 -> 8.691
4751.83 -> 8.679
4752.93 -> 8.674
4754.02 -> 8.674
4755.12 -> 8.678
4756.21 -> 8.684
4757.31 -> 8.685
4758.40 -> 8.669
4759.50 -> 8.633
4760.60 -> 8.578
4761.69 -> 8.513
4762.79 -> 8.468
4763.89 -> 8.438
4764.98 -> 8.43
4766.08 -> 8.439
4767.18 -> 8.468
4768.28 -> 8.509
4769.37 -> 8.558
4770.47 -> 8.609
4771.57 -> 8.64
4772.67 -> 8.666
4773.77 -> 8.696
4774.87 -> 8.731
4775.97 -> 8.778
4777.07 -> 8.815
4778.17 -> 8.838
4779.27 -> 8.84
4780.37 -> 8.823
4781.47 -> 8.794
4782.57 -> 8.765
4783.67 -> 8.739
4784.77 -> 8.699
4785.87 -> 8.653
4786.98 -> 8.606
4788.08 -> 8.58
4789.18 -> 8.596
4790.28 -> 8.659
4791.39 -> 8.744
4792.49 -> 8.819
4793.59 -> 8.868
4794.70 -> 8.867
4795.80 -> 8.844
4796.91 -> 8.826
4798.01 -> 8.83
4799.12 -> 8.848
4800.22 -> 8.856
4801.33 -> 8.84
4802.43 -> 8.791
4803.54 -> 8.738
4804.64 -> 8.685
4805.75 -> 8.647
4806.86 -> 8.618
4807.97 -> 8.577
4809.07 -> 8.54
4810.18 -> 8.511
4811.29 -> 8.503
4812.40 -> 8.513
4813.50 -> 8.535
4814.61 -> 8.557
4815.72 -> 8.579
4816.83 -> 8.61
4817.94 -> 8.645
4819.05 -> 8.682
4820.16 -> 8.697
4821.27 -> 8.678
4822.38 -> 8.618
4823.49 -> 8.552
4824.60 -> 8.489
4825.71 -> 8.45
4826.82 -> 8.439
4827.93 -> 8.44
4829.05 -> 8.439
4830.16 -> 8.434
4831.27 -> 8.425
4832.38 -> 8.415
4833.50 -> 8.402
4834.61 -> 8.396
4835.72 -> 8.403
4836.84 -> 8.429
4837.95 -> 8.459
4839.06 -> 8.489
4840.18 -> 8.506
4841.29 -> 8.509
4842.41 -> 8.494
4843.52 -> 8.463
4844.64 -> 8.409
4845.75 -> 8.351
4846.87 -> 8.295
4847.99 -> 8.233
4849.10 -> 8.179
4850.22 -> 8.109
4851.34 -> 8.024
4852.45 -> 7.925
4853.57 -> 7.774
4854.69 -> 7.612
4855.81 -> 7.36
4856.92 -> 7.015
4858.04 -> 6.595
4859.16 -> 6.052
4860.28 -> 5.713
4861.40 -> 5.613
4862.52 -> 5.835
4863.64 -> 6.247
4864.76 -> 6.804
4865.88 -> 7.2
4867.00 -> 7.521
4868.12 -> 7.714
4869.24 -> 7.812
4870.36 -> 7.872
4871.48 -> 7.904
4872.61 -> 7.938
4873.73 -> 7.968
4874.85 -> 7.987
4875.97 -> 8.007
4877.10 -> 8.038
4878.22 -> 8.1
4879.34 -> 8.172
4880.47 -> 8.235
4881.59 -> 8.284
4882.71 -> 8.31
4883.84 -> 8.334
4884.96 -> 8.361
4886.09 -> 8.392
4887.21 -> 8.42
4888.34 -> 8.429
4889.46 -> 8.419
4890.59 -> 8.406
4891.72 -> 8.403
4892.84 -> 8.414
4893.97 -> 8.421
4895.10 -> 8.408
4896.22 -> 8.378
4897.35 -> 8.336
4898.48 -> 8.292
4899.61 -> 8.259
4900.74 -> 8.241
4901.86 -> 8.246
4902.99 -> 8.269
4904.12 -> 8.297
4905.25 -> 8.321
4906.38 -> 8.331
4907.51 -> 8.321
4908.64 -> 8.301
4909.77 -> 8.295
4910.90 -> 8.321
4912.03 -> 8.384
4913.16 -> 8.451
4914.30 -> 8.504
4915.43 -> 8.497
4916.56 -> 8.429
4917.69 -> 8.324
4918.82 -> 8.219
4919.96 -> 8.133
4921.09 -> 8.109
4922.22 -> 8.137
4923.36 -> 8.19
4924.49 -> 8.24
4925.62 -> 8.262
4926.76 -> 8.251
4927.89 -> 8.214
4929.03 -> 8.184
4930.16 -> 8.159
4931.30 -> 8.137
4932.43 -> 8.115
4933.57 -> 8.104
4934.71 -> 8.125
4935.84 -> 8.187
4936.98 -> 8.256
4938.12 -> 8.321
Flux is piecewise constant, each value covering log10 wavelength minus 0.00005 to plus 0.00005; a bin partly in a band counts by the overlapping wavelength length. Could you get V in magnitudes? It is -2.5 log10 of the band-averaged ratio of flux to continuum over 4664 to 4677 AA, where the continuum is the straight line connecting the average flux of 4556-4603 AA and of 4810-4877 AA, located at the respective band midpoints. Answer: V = -0.04 mag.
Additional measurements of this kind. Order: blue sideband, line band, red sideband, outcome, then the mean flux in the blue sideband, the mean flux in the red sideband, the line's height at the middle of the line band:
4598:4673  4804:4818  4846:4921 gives -0.05 mag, 8.79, 7.94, 8.19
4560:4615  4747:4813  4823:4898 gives -0.06 mag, 8.76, 7.98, 8.21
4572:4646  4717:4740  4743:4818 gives 0.01 mag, 8.76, 8.68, 8.7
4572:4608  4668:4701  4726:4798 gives -0.01 mag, 8.74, 8.67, 8.7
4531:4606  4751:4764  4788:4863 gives -0.03 mag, 8.76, 8.29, 8.41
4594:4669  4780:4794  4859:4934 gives -0.05 mag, 8.79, 8.03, 8.34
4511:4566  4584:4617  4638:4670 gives 0.01 mag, 8.76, 8.82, 8.79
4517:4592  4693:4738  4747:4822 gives 0.00 mag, 8.75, 8.67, 8.69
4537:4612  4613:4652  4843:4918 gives -0.02 mag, 8.75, 7.95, 8.6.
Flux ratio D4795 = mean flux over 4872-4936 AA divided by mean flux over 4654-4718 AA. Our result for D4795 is 0.9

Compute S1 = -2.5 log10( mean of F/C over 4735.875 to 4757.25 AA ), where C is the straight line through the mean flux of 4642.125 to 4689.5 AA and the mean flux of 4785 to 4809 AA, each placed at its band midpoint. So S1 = 0.01 mag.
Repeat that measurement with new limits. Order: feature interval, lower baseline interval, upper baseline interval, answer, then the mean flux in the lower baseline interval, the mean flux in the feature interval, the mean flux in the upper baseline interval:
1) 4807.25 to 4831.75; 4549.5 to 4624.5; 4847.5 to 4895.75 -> -0.08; 8.73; 8.54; 7.74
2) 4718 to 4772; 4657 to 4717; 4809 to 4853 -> 0.00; 8.77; 8.63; 8.44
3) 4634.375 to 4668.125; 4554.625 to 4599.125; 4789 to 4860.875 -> -0.02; 8.75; 8.82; 8.36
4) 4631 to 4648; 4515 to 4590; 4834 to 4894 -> -0.04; 8.75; 8.79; 7.87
